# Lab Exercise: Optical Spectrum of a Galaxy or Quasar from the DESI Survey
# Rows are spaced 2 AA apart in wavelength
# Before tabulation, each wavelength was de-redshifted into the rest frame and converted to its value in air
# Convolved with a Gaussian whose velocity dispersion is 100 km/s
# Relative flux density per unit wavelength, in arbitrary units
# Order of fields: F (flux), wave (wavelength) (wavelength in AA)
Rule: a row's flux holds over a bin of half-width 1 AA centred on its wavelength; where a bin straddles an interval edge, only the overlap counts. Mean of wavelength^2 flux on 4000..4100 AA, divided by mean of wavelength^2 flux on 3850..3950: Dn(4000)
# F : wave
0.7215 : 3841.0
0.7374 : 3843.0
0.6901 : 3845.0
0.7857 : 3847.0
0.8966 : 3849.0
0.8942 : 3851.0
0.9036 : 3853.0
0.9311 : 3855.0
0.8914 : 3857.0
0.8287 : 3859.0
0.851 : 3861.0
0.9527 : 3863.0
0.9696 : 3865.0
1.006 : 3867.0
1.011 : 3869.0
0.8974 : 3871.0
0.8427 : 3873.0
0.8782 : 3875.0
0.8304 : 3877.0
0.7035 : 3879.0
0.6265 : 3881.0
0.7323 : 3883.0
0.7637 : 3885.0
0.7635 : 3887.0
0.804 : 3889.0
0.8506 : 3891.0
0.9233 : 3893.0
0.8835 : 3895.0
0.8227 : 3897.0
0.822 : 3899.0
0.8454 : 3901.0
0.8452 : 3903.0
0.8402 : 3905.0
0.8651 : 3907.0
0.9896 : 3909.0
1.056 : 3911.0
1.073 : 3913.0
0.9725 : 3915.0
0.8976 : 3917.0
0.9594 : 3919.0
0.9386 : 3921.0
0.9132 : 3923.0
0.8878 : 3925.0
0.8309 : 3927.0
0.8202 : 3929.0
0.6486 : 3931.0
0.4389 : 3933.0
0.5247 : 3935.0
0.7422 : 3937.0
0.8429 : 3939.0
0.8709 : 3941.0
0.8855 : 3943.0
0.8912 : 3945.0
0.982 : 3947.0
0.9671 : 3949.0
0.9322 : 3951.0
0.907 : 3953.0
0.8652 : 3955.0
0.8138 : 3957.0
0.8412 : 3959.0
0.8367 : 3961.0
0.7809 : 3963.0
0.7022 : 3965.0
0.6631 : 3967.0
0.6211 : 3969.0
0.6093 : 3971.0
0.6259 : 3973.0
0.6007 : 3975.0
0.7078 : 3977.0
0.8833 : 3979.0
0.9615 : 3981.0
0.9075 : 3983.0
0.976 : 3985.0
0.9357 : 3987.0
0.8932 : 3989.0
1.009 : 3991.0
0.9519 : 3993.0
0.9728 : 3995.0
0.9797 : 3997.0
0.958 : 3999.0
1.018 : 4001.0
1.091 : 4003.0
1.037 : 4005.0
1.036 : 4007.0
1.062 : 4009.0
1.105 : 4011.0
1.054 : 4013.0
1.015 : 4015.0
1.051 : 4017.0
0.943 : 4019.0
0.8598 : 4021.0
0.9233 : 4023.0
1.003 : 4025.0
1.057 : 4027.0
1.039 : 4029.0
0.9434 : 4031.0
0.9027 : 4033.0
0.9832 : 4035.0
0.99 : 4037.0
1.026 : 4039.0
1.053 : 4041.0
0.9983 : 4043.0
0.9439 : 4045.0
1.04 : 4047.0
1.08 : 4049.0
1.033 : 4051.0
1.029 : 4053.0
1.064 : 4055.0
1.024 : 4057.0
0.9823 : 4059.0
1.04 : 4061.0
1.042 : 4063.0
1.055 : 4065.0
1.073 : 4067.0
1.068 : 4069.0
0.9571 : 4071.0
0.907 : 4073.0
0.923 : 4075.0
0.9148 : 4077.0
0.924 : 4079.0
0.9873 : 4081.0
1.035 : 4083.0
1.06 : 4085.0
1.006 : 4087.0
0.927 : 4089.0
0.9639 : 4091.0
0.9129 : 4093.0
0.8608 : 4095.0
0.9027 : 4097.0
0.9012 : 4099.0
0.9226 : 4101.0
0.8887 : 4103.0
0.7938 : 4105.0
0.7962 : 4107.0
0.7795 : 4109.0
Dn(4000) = 1.25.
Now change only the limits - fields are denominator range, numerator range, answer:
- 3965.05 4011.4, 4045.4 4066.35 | 1.20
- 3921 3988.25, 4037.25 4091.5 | 1.32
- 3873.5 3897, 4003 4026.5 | 1.35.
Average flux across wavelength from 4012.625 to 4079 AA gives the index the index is 0.999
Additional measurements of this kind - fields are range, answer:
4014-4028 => 0.979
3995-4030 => 1.01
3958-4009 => 0.868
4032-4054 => 1.01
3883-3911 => 0.851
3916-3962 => 0.836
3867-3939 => 0.838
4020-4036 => 0.964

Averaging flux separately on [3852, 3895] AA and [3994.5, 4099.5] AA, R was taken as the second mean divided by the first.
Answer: 1.16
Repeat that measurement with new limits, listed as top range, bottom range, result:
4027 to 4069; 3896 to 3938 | 1.21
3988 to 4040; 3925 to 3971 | 1.26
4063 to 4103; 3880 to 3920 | 1.11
